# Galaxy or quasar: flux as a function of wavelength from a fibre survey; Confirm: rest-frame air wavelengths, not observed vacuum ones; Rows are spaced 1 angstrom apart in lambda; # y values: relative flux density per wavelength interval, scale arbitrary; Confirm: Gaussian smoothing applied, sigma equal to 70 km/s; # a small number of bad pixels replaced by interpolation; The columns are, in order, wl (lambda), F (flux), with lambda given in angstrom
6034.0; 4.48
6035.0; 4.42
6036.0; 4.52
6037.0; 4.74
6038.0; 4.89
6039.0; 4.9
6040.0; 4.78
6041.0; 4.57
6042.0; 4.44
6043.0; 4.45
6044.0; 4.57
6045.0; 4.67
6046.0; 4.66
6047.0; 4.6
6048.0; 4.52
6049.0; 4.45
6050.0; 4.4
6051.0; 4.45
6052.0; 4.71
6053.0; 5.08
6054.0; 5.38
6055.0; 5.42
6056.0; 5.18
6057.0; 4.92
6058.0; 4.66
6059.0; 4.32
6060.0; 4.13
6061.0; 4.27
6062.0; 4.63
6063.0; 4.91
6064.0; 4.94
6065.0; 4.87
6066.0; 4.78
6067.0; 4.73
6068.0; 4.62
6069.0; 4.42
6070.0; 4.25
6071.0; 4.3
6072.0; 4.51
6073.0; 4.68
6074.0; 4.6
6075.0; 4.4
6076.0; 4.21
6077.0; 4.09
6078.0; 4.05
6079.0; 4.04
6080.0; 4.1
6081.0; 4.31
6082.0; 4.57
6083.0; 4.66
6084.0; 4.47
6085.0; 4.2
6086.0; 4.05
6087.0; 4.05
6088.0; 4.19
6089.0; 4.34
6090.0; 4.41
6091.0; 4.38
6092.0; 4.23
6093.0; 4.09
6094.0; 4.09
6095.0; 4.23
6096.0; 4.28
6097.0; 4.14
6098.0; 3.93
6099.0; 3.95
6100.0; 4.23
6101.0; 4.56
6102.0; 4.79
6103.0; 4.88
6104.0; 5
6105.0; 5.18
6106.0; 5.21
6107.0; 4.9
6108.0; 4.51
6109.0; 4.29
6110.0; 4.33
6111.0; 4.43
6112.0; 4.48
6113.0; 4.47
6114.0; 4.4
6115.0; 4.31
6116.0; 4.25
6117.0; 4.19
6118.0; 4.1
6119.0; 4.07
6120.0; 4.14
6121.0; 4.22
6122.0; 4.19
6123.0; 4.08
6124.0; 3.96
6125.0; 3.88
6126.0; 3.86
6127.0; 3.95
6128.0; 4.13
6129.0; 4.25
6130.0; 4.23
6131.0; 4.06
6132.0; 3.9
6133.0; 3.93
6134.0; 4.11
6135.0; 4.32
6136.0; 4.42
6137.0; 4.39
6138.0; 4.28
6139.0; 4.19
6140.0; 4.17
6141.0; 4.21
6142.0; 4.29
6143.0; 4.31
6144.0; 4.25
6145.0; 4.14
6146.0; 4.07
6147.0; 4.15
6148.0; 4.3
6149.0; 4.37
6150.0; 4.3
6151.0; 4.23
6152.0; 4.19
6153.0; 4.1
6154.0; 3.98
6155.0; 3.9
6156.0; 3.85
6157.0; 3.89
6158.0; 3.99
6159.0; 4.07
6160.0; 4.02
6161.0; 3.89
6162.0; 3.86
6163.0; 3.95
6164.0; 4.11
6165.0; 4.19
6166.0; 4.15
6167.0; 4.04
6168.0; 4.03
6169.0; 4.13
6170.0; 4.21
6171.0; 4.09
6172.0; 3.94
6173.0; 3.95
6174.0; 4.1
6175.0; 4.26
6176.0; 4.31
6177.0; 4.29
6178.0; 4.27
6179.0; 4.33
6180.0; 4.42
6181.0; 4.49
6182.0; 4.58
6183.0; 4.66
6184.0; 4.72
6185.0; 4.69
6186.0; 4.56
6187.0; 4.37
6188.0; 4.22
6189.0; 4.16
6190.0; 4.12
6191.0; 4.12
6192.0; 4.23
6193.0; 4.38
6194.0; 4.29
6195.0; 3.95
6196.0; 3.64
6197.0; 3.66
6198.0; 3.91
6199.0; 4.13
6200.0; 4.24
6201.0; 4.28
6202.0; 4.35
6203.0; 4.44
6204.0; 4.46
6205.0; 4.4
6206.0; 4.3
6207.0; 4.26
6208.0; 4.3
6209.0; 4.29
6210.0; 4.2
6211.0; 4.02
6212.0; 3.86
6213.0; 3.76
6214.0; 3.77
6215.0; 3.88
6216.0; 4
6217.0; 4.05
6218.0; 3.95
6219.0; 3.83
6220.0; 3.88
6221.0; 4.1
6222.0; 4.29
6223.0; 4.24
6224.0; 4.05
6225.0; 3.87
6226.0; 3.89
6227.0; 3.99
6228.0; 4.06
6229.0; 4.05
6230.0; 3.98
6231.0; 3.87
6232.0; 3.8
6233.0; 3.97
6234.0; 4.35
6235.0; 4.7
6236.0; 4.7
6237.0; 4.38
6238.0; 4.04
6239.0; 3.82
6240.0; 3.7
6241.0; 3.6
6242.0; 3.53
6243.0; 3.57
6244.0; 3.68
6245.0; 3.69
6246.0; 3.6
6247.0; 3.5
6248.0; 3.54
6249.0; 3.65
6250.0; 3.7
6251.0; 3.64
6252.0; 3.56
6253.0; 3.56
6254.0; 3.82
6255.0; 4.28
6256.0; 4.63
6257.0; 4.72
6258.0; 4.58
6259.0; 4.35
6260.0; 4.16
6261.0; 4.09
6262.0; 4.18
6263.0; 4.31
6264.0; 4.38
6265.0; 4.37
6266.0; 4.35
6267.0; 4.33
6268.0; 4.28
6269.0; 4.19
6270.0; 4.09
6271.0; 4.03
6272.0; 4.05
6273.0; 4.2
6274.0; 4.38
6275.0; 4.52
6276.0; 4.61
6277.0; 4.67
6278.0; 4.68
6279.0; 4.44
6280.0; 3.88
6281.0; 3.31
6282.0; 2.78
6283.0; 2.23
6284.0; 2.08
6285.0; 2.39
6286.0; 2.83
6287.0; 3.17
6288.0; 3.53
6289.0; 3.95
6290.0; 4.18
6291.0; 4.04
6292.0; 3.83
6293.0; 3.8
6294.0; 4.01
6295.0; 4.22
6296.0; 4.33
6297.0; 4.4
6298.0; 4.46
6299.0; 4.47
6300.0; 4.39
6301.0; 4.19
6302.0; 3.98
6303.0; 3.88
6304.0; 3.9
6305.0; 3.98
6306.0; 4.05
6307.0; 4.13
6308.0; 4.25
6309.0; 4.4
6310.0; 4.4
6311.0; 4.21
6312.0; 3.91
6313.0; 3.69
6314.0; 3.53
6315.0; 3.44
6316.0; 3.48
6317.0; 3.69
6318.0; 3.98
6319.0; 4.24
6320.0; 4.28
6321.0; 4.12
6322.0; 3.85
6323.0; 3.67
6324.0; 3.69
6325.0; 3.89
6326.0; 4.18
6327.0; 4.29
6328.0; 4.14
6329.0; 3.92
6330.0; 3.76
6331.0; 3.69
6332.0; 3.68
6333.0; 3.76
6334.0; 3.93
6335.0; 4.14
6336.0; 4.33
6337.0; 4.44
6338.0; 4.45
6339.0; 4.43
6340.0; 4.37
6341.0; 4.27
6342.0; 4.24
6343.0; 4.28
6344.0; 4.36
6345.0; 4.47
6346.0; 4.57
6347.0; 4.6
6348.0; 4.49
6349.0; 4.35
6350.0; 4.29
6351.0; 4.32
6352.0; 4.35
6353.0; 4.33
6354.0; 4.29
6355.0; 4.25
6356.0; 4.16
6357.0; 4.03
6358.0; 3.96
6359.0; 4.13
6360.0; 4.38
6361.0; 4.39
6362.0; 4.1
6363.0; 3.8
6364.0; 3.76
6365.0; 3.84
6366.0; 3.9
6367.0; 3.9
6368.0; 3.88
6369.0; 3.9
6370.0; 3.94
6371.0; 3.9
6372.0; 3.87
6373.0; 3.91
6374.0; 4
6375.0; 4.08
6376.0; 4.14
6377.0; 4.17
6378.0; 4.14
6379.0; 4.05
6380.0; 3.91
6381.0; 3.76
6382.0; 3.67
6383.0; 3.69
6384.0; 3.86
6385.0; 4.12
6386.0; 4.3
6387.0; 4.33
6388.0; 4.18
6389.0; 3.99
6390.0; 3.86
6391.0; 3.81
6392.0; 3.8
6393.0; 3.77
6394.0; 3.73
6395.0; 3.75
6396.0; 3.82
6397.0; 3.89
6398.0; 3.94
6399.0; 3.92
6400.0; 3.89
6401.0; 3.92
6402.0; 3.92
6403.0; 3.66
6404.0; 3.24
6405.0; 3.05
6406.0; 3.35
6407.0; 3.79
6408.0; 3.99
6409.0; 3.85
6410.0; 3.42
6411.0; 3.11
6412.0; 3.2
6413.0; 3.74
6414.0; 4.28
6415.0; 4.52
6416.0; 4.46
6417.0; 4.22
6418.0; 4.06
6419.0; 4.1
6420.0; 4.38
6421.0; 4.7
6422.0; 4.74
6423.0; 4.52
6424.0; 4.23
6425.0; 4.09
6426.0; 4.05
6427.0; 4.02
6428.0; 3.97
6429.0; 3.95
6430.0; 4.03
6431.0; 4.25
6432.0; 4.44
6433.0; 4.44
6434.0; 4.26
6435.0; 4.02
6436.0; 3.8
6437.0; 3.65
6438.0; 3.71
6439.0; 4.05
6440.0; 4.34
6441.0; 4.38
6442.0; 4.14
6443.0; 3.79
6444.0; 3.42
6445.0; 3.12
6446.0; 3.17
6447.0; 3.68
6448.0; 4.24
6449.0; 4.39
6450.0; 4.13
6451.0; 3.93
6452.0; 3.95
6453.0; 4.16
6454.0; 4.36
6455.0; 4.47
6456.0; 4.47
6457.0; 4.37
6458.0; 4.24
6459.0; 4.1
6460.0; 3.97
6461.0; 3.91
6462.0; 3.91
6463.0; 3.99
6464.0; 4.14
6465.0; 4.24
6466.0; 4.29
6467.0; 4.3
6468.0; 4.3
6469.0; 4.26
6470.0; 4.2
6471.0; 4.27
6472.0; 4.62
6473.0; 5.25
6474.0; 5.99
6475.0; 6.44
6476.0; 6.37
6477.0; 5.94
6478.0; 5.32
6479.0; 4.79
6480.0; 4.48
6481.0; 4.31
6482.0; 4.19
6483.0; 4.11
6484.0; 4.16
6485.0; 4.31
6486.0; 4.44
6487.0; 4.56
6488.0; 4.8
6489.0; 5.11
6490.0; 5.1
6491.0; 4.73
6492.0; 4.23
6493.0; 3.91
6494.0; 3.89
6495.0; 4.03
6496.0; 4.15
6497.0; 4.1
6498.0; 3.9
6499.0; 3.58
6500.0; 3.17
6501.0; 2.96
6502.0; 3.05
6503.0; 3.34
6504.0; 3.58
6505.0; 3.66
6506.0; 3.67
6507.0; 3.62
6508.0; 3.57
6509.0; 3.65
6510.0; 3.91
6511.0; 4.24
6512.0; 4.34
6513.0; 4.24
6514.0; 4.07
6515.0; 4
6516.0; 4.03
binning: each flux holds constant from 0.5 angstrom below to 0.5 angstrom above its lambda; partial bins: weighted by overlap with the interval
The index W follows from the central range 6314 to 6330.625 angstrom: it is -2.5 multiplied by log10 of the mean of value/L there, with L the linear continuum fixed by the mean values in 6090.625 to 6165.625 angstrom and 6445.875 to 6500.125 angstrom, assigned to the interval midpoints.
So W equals 0.113 mag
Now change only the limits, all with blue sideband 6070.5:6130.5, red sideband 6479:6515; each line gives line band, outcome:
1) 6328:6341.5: 0.02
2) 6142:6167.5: 0.05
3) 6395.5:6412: 0.13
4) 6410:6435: -0.01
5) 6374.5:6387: 0.03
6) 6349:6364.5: -0.01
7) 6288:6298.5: 0.02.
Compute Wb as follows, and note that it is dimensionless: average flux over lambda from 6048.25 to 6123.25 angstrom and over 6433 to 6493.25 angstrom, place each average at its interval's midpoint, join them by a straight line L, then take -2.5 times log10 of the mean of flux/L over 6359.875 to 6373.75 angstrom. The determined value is 0.11 mag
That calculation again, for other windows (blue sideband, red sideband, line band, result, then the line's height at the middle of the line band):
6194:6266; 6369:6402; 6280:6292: 0.244 mag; 4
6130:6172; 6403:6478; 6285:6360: 0.023 mag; 4.16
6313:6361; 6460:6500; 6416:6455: 0.076 mag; 4.38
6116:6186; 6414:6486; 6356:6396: 0.080 mag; 4.27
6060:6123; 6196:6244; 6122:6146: 0.036 mag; 4.28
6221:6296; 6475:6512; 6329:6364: -0.042 mag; 4.05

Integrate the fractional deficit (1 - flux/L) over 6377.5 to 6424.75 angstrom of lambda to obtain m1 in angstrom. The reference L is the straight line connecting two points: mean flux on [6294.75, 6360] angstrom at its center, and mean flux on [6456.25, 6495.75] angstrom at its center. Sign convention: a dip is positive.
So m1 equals 4.5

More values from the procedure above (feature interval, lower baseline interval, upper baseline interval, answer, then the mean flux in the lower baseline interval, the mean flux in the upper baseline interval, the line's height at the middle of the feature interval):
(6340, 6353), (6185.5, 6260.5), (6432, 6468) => -1.1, 4.05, 4.05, 4.05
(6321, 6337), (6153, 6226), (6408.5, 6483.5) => 0.9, 4.14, 4.25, 4.2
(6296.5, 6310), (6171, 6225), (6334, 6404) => -0.3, 4.18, 4.07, 4.11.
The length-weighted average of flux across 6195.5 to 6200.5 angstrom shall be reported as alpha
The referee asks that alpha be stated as 3.92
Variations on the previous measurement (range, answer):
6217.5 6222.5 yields 4.01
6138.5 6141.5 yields 4.19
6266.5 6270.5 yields 4.22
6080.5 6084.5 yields 4.5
